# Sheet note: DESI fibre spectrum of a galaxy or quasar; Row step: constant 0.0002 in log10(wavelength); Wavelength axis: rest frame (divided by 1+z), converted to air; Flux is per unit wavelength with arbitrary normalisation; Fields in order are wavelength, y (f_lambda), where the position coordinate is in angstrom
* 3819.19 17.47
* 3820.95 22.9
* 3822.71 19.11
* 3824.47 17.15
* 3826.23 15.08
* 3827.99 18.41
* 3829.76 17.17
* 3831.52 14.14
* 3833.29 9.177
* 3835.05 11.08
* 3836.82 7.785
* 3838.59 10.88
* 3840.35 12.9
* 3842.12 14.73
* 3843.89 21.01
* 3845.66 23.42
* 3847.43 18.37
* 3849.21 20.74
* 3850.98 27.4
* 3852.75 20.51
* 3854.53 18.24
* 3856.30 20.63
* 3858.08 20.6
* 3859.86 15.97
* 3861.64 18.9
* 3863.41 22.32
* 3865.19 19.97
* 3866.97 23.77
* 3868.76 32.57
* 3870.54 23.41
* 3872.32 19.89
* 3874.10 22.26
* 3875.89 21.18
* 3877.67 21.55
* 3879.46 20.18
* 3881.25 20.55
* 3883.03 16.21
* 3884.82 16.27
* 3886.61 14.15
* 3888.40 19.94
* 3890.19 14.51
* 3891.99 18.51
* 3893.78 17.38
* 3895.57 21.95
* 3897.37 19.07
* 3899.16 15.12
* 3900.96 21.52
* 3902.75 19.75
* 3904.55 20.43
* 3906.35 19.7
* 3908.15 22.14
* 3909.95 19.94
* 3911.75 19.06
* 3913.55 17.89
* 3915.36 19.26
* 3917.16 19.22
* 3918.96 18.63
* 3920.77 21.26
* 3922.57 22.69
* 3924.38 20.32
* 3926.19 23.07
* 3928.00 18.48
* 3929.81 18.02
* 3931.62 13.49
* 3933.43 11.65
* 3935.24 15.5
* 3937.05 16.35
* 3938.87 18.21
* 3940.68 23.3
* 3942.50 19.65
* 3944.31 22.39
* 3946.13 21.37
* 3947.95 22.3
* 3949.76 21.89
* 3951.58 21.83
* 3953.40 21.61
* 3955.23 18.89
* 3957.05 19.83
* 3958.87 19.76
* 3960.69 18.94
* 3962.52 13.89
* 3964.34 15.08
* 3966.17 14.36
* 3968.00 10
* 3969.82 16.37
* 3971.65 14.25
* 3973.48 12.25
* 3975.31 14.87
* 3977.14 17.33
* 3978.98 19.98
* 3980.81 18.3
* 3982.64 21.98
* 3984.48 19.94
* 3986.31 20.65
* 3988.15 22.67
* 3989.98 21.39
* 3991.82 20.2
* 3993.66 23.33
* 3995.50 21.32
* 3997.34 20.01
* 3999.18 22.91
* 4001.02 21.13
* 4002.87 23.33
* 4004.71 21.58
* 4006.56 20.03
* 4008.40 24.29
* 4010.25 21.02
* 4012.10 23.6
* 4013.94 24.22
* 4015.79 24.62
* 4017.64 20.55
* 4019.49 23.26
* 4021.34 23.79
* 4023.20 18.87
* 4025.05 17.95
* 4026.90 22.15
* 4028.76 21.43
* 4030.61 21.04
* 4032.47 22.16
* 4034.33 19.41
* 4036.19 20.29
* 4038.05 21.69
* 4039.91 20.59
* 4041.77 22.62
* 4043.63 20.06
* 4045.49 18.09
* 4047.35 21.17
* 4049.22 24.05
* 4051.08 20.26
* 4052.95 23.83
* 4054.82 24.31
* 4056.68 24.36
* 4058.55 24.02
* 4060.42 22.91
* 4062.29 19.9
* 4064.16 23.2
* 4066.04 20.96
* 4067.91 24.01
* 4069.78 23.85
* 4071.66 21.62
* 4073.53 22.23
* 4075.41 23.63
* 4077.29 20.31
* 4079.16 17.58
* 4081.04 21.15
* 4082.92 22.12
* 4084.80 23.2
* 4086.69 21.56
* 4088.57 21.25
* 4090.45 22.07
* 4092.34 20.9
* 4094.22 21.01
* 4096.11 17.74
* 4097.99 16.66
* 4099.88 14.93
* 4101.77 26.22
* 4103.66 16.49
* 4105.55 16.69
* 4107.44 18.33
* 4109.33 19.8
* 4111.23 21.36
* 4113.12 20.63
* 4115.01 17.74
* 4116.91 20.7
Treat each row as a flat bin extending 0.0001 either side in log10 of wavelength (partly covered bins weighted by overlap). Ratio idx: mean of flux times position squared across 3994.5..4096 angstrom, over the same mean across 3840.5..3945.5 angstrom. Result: 1.20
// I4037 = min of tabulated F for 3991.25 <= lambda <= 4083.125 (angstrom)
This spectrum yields 17.58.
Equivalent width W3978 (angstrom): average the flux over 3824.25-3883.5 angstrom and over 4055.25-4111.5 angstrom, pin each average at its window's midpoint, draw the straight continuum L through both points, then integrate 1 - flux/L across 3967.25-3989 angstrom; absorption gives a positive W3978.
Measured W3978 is 2.8 angstrom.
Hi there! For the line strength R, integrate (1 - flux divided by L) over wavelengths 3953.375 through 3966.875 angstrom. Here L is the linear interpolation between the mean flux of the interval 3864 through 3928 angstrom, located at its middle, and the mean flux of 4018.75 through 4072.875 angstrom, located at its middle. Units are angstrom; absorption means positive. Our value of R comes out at 2.1 angstrom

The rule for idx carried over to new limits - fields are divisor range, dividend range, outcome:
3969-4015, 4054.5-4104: 1.10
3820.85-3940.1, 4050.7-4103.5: 1.27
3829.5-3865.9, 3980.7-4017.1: 1.36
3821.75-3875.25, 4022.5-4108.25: 1.26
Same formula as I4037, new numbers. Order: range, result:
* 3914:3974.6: 10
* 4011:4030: 17.95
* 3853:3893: 14.15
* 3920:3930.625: 18.02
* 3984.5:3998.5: 20.01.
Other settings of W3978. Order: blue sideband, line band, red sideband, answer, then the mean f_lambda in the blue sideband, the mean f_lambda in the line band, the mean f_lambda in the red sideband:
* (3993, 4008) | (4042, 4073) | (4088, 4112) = -2.8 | 21.8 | 22.3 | 19.5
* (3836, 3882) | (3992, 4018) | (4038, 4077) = -0.7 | 20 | 22.3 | 22.2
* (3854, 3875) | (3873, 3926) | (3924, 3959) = 3.1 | 21.6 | 19.4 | 19.4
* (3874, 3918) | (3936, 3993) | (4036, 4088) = 4.3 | 19.1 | 18.7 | 21.9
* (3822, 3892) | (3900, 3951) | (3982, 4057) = 0.7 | 18.5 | 19.6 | 21.7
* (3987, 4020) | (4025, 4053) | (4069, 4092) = 1.1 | 22.2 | 21.1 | 21.7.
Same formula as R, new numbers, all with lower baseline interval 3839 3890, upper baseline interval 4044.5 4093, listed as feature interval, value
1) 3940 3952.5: -0.5 angstrom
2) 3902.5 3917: 0.6 angstrom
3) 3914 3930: 0.4 angstrom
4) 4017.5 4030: 0.2 angstrom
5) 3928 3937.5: 2.5 angstrom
